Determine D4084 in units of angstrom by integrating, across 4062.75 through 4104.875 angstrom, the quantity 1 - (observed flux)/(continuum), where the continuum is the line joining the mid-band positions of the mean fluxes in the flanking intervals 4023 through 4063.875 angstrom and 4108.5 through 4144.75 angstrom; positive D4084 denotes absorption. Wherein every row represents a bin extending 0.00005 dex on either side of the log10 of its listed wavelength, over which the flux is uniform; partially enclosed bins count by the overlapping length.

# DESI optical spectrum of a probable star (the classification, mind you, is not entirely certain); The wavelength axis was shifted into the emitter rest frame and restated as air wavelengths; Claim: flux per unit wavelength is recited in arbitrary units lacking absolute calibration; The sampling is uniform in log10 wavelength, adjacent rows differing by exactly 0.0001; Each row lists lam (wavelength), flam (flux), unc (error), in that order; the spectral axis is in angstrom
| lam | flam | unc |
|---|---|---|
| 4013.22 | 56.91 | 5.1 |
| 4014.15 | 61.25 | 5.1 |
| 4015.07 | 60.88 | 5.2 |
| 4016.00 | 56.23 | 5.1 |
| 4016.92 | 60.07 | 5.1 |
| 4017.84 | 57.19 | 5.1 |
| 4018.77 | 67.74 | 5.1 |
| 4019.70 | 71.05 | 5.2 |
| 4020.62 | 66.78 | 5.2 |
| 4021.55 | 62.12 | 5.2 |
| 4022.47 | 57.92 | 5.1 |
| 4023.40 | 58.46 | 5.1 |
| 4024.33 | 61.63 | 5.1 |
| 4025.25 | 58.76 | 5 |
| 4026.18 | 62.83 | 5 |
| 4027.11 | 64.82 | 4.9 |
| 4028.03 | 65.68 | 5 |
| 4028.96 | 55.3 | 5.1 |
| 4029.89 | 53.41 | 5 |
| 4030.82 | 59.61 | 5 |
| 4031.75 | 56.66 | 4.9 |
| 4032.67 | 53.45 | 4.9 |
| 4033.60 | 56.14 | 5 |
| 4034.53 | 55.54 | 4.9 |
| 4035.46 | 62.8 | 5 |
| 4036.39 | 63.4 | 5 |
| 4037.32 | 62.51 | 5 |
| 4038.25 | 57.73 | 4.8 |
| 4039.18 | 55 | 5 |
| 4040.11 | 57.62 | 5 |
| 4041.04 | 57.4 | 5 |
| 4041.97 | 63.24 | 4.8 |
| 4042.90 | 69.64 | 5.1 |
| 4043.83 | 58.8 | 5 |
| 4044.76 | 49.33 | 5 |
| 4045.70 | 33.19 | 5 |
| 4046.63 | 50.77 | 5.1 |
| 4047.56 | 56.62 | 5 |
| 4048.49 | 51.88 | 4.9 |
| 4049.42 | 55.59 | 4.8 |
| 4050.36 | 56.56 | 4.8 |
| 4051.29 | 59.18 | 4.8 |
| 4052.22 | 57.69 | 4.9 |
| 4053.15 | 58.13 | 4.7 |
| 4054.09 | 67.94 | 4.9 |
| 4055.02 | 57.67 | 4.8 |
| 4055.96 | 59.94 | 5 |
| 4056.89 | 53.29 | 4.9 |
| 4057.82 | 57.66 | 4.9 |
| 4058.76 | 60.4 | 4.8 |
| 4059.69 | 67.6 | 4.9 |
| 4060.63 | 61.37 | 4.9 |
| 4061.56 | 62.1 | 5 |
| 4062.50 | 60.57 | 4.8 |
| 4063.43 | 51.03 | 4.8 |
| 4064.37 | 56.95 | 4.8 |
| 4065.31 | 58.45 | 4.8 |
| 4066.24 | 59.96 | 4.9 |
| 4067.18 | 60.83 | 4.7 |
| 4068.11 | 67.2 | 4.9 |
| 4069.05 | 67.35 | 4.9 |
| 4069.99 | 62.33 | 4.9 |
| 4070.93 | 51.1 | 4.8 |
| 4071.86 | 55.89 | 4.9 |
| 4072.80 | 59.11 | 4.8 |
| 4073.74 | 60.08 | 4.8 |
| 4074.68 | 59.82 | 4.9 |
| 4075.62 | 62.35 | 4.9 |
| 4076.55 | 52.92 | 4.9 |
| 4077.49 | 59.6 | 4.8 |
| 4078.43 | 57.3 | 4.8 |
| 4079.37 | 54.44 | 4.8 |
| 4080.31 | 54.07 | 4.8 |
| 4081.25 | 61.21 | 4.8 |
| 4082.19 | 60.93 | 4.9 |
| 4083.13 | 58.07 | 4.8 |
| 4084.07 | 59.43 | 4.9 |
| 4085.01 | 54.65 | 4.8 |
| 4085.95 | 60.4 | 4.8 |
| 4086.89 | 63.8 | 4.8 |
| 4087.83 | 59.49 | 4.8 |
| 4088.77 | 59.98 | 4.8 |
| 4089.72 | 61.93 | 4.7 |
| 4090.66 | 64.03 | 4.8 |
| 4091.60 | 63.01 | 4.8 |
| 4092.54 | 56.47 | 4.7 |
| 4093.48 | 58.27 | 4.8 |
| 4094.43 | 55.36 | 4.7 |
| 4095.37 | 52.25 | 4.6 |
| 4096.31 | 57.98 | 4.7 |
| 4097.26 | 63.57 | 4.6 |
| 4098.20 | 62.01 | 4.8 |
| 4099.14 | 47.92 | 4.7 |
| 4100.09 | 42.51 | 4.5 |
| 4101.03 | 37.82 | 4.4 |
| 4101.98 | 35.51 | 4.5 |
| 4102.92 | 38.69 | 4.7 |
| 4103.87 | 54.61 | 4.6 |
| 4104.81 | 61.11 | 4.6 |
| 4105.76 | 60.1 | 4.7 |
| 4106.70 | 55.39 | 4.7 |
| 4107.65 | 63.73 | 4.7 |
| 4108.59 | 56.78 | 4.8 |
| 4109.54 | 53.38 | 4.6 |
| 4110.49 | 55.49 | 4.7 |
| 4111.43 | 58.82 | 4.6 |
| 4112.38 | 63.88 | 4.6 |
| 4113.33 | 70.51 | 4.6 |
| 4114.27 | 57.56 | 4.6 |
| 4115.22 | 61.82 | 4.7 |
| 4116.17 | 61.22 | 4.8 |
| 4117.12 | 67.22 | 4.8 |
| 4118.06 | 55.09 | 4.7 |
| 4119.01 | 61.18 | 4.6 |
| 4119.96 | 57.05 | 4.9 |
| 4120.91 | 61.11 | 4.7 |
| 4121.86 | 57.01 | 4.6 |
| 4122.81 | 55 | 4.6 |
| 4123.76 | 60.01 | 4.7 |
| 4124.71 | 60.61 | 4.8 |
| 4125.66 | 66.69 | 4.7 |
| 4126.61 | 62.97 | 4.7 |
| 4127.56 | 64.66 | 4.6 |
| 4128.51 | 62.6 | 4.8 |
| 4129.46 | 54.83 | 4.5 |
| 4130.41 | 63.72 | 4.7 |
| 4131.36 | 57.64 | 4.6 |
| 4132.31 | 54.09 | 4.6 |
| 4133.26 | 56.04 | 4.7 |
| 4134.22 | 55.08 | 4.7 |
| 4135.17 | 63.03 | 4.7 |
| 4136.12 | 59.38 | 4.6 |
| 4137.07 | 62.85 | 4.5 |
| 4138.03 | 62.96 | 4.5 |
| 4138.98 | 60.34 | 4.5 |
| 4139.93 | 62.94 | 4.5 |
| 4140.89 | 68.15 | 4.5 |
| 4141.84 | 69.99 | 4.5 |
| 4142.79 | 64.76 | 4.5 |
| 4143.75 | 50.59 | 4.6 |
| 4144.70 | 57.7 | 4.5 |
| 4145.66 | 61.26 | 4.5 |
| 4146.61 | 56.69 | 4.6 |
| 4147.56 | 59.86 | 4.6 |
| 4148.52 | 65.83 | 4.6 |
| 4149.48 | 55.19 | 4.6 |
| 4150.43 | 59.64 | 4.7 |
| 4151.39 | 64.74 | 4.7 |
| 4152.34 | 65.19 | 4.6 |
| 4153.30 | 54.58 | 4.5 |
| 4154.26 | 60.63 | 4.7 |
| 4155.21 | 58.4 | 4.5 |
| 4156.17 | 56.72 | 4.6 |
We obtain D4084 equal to 1.7 angstrom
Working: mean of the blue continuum 58.2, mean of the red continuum 60.4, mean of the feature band 56.9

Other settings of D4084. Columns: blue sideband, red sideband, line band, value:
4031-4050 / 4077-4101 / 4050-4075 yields -1.2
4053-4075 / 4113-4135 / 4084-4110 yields 1.9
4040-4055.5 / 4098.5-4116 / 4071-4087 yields -0.8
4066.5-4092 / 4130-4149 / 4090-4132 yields 1.7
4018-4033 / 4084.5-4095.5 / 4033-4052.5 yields 1.3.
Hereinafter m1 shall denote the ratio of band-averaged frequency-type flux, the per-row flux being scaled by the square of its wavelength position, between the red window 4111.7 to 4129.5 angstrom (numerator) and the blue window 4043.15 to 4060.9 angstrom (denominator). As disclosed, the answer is 1.12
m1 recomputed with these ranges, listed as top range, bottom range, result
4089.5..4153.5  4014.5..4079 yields 1.03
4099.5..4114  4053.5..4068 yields 0.92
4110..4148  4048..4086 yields 1.06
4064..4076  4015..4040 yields 1.02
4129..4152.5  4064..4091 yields 1.05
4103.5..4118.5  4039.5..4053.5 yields 1.11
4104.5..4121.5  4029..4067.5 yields 1.07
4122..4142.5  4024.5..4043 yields 1.08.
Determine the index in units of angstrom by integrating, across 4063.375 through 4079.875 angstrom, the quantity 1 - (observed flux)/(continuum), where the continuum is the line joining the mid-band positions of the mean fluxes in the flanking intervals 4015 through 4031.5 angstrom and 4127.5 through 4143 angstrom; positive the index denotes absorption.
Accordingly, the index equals 0.6 angstrom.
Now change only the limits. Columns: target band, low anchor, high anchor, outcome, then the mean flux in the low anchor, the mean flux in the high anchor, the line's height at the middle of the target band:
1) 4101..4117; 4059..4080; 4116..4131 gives 1.0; 59.4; 60.7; 60.3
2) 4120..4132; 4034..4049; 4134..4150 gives 0.0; 56.6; 61.1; 60.4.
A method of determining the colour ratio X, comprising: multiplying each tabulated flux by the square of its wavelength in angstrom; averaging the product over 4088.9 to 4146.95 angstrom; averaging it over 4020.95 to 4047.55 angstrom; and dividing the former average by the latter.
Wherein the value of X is 1.05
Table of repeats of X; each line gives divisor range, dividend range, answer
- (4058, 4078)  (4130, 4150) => 1.05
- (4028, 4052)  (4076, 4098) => 1.06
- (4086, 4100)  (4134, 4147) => 1.07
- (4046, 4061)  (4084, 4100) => 1.03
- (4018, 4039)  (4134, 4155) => 1.07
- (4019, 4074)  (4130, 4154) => 1.07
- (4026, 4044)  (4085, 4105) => 0.95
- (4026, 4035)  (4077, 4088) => 1.03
